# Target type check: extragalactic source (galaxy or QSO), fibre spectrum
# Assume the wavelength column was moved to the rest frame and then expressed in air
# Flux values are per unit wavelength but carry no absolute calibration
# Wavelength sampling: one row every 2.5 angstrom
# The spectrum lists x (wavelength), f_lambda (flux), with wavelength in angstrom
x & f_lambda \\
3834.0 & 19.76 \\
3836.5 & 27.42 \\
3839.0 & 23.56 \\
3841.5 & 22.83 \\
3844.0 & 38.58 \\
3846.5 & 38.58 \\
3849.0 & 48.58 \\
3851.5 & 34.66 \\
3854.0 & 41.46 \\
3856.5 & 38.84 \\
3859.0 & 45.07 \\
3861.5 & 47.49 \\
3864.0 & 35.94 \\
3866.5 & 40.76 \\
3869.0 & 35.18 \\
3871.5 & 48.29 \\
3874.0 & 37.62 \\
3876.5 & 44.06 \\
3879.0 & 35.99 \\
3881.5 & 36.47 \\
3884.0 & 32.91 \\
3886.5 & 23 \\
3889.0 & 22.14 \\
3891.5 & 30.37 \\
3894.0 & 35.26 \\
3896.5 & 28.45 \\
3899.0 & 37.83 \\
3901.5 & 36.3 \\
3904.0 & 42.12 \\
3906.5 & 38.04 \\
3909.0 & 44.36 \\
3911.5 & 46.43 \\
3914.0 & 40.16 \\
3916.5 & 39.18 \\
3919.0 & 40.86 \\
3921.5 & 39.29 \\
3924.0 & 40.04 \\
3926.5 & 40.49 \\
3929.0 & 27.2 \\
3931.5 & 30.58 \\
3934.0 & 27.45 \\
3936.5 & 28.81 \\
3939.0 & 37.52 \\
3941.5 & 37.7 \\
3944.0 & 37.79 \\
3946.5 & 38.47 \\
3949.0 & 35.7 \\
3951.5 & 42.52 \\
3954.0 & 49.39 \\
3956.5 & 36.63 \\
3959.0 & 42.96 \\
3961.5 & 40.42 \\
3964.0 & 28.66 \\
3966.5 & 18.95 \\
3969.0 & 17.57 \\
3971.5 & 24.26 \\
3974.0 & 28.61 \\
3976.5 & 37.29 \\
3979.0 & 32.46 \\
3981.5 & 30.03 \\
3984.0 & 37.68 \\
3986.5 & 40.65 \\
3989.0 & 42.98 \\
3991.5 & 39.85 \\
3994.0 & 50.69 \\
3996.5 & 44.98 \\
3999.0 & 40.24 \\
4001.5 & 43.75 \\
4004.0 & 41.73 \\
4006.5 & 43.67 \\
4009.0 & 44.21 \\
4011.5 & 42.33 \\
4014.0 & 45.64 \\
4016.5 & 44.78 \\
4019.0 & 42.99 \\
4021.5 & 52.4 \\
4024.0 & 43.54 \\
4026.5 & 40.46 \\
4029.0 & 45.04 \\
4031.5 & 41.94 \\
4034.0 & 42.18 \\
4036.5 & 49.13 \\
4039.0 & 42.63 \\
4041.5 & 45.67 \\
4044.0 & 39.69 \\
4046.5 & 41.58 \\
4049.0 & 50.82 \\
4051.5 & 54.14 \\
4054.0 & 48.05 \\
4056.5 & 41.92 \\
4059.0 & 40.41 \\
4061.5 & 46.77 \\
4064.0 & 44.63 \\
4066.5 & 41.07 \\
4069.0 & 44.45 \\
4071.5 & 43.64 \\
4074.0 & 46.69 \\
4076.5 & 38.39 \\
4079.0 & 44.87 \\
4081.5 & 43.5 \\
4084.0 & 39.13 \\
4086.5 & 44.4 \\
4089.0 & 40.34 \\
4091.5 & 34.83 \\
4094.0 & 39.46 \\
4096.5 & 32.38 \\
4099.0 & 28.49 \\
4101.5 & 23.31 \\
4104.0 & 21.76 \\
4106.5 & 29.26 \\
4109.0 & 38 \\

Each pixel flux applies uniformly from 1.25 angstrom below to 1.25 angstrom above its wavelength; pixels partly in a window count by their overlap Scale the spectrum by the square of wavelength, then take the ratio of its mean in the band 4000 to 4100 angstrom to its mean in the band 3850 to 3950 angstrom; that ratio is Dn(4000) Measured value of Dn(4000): 1.3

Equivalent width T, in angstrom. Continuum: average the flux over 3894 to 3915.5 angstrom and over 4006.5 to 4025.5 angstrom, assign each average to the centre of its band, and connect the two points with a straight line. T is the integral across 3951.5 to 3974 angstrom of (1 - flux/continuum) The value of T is 5.0 angstrom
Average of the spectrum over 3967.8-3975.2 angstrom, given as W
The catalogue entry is 23.5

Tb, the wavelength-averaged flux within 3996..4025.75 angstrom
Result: 44.1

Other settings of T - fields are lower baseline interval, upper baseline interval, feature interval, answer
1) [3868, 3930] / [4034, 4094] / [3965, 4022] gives 3.52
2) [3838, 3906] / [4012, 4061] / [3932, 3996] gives 8.89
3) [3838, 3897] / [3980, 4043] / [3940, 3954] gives 0.23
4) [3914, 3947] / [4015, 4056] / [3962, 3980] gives 5.57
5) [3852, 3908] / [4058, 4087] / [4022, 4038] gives -0.89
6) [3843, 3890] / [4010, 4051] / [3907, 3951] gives 3.64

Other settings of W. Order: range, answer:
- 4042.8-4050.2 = 44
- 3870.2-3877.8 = 43.2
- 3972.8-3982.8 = 32.1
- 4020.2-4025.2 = 48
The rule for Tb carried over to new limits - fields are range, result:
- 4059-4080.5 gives 43.6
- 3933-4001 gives 36.1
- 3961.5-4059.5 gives 40.6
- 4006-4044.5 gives 44.2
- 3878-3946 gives 35.5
